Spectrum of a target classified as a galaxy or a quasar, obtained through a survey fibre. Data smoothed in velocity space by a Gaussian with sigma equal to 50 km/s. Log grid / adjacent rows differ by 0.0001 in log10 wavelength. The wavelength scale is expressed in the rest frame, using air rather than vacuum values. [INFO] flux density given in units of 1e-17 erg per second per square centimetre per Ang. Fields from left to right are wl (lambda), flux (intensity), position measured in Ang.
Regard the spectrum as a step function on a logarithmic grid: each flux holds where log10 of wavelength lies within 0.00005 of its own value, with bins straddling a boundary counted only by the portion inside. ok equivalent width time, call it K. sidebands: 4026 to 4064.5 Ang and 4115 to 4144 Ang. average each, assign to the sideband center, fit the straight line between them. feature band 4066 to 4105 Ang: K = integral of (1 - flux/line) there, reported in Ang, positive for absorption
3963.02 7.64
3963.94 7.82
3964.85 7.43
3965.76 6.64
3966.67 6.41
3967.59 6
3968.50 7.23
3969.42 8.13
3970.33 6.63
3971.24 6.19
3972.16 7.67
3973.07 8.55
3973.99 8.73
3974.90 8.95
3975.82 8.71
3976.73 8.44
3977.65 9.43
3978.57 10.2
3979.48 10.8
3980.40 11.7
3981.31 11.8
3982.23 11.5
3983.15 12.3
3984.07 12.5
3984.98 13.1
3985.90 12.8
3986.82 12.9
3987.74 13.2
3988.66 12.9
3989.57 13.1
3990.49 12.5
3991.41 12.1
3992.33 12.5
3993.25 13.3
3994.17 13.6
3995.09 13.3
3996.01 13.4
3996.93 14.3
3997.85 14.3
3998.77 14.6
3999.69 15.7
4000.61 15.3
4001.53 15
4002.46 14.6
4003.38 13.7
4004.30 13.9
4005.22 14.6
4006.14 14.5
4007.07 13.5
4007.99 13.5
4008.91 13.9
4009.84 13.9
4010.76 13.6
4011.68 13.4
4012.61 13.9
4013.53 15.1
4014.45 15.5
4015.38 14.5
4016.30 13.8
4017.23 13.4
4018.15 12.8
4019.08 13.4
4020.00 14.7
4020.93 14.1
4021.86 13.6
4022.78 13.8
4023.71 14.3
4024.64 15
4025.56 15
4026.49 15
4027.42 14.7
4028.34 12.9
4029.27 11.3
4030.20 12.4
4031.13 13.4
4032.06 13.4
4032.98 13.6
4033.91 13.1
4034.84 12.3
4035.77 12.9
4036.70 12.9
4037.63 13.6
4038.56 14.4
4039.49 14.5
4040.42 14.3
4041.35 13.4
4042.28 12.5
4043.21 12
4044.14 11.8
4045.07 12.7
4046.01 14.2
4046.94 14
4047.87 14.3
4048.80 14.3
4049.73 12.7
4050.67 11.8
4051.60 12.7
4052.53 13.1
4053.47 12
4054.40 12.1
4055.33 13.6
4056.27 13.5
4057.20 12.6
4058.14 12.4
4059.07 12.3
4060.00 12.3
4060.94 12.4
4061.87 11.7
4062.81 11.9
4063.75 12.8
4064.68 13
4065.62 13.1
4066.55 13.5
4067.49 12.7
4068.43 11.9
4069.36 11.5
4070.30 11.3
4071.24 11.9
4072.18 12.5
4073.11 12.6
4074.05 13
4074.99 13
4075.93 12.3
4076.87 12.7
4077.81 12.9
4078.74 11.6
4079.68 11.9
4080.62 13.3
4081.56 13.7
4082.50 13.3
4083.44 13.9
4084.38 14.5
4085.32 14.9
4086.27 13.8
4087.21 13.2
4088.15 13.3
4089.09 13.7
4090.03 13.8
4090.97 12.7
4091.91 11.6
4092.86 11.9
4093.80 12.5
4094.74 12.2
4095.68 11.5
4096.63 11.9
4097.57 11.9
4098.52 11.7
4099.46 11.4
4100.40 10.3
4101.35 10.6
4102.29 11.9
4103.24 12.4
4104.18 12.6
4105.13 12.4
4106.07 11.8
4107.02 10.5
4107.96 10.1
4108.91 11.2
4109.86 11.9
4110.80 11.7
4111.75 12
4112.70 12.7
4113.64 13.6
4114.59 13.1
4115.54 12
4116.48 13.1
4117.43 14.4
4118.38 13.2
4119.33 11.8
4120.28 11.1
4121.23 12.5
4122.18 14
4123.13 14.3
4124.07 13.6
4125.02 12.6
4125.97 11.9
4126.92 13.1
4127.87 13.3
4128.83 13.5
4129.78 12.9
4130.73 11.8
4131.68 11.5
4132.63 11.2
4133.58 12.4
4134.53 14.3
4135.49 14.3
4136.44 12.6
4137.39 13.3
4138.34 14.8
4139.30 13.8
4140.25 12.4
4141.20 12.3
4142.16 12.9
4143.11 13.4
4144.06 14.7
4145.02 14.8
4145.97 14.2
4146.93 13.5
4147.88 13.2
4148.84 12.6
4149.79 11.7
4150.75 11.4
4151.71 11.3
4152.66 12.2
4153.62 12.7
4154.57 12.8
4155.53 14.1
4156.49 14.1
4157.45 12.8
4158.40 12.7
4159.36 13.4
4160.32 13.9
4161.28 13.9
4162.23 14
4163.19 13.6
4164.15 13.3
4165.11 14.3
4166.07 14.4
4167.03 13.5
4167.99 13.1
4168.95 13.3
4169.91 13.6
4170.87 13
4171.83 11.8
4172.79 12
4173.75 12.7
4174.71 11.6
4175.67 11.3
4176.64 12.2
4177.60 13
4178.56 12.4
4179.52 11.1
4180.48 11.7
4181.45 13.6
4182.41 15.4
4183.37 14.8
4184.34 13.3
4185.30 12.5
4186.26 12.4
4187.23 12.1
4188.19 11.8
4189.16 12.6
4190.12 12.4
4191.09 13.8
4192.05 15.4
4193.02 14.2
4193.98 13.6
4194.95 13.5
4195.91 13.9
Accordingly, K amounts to 1.4 Ang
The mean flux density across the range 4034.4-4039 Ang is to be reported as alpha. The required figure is 13.2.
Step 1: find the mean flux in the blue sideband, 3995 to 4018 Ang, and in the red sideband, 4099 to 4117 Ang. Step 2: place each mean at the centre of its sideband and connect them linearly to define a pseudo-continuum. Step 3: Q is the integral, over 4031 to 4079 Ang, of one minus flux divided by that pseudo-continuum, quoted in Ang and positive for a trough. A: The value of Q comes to 0.96 Ang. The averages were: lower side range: 14.2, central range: 12.8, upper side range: 11.9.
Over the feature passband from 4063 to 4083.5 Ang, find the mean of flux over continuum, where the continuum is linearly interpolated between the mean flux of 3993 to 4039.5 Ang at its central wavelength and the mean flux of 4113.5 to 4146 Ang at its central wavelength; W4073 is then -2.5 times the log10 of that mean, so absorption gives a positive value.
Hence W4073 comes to 0.07 mag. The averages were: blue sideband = 13.9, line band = 12.6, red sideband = 13.1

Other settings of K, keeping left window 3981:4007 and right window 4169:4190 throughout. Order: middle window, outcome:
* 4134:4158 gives -0.8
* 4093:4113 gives 2.0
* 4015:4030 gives -0.6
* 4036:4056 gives 0.1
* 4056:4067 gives 0.5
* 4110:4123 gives 0.2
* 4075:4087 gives -0.1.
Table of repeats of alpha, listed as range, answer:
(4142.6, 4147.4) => 14.1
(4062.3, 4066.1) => 12.7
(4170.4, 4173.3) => 12.3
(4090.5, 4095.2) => 12.2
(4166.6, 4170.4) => 13.4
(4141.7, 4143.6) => 13.2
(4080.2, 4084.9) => 13.8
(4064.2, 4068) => 13.1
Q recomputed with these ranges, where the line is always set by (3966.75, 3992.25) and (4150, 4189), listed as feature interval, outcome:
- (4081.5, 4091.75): -1.6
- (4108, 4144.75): -1.6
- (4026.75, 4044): -3.3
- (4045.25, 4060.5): -2.3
